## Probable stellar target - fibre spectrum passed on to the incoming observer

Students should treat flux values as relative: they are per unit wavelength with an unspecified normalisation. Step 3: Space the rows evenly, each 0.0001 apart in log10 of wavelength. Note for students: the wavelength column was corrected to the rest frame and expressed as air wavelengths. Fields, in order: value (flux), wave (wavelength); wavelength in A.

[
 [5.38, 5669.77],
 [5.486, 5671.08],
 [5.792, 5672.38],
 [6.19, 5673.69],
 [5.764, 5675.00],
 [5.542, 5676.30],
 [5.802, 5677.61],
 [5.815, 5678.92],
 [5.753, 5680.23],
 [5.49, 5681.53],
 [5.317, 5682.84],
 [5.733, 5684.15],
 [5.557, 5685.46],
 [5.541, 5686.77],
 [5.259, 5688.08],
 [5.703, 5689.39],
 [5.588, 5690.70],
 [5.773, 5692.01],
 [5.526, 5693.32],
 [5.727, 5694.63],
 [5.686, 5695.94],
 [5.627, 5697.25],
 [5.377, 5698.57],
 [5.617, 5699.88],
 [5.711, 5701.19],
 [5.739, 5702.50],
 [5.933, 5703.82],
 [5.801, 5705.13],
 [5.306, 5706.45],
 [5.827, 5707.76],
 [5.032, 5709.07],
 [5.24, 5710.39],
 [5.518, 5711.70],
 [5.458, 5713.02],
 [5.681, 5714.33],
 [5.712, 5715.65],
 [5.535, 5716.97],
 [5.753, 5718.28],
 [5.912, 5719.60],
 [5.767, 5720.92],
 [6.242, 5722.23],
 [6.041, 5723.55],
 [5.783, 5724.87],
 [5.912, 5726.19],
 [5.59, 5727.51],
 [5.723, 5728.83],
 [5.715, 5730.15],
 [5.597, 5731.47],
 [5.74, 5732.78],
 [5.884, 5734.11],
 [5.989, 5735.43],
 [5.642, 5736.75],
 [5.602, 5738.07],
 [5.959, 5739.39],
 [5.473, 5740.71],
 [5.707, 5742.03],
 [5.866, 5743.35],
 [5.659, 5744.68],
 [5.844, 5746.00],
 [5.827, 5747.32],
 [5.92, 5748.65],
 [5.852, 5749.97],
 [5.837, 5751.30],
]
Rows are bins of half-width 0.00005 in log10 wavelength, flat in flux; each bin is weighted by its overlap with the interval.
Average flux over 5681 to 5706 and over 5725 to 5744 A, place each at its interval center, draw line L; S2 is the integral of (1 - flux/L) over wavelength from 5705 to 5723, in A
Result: 0.2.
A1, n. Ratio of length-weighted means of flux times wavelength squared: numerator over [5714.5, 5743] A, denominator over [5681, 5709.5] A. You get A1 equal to 1.05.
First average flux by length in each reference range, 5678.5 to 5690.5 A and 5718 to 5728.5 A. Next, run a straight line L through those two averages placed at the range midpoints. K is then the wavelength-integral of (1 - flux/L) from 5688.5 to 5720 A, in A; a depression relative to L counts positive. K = 0.6 A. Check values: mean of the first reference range 5.57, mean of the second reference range 5.87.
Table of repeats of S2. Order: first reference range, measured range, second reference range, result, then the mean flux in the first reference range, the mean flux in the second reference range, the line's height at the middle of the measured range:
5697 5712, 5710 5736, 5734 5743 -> -0.4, 5.56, 5.75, 5.66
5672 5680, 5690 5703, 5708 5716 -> -0.1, 5.81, 5.45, 5.61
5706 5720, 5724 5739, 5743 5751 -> -0.2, 5.54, 5.82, 5.69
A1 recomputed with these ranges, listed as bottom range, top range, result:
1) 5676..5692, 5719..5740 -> 1.06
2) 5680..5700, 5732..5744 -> 1.05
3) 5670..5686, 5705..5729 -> 1.01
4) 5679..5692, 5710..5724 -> 1.04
